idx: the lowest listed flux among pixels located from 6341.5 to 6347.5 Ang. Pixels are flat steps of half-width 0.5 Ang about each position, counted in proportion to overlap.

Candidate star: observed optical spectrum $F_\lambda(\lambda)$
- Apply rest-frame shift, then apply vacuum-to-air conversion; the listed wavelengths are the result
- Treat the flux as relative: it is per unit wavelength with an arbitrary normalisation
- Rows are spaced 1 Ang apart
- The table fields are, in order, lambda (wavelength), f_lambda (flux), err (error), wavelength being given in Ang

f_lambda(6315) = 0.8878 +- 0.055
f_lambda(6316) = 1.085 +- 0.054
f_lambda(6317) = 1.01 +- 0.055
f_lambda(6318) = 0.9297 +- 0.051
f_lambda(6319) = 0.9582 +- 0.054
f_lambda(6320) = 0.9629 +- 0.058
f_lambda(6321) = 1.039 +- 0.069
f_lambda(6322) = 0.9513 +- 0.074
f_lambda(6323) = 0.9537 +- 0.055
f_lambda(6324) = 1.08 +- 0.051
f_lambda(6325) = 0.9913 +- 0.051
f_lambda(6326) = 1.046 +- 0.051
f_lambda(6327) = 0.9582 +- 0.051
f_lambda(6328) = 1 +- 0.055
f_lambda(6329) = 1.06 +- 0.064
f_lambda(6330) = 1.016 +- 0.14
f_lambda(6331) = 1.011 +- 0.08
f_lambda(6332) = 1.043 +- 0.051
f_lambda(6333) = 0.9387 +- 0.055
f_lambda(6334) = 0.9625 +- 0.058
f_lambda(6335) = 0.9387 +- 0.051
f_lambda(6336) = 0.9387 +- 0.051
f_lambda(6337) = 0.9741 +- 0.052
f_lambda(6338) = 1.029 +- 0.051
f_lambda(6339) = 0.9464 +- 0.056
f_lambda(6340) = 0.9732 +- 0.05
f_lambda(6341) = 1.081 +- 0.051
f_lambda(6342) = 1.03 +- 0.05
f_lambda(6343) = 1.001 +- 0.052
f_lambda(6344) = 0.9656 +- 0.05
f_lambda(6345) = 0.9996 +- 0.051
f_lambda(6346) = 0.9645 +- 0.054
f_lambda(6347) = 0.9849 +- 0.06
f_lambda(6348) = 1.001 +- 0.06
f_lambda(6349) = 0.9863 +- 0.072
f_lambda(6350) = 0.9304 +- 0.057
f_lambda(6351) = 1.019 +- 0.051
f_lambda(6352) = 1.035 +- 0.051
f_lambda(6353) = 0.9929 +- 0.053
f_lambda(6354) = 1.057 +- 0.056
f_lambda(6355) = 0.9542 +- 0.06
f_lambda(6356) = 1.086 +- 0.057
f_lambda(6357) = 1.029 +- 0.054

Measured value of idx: 0.9645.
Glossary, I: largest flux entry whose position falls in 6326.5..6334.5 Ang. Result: 1.06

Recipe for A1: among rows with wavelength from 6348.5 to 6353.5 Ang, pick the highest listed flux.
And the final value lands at 1.035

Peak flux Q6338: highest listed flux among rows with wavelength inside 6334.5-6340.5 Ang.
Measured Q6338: 1.029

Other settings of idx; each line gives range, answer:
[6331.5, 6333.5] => 0.9387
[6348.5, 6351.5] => 0.9304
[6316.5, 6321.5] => 0.9297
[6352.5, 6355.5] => 0.9542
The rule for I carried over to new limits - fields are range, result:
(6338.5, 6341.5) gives 1.081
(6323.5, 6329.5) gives 1.08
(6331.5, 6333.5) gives 1.043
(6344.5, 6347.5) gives 0.9996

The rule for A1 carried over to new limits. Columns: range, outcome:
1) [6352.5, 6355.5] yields 1.057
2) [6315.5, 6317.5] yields 1.085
